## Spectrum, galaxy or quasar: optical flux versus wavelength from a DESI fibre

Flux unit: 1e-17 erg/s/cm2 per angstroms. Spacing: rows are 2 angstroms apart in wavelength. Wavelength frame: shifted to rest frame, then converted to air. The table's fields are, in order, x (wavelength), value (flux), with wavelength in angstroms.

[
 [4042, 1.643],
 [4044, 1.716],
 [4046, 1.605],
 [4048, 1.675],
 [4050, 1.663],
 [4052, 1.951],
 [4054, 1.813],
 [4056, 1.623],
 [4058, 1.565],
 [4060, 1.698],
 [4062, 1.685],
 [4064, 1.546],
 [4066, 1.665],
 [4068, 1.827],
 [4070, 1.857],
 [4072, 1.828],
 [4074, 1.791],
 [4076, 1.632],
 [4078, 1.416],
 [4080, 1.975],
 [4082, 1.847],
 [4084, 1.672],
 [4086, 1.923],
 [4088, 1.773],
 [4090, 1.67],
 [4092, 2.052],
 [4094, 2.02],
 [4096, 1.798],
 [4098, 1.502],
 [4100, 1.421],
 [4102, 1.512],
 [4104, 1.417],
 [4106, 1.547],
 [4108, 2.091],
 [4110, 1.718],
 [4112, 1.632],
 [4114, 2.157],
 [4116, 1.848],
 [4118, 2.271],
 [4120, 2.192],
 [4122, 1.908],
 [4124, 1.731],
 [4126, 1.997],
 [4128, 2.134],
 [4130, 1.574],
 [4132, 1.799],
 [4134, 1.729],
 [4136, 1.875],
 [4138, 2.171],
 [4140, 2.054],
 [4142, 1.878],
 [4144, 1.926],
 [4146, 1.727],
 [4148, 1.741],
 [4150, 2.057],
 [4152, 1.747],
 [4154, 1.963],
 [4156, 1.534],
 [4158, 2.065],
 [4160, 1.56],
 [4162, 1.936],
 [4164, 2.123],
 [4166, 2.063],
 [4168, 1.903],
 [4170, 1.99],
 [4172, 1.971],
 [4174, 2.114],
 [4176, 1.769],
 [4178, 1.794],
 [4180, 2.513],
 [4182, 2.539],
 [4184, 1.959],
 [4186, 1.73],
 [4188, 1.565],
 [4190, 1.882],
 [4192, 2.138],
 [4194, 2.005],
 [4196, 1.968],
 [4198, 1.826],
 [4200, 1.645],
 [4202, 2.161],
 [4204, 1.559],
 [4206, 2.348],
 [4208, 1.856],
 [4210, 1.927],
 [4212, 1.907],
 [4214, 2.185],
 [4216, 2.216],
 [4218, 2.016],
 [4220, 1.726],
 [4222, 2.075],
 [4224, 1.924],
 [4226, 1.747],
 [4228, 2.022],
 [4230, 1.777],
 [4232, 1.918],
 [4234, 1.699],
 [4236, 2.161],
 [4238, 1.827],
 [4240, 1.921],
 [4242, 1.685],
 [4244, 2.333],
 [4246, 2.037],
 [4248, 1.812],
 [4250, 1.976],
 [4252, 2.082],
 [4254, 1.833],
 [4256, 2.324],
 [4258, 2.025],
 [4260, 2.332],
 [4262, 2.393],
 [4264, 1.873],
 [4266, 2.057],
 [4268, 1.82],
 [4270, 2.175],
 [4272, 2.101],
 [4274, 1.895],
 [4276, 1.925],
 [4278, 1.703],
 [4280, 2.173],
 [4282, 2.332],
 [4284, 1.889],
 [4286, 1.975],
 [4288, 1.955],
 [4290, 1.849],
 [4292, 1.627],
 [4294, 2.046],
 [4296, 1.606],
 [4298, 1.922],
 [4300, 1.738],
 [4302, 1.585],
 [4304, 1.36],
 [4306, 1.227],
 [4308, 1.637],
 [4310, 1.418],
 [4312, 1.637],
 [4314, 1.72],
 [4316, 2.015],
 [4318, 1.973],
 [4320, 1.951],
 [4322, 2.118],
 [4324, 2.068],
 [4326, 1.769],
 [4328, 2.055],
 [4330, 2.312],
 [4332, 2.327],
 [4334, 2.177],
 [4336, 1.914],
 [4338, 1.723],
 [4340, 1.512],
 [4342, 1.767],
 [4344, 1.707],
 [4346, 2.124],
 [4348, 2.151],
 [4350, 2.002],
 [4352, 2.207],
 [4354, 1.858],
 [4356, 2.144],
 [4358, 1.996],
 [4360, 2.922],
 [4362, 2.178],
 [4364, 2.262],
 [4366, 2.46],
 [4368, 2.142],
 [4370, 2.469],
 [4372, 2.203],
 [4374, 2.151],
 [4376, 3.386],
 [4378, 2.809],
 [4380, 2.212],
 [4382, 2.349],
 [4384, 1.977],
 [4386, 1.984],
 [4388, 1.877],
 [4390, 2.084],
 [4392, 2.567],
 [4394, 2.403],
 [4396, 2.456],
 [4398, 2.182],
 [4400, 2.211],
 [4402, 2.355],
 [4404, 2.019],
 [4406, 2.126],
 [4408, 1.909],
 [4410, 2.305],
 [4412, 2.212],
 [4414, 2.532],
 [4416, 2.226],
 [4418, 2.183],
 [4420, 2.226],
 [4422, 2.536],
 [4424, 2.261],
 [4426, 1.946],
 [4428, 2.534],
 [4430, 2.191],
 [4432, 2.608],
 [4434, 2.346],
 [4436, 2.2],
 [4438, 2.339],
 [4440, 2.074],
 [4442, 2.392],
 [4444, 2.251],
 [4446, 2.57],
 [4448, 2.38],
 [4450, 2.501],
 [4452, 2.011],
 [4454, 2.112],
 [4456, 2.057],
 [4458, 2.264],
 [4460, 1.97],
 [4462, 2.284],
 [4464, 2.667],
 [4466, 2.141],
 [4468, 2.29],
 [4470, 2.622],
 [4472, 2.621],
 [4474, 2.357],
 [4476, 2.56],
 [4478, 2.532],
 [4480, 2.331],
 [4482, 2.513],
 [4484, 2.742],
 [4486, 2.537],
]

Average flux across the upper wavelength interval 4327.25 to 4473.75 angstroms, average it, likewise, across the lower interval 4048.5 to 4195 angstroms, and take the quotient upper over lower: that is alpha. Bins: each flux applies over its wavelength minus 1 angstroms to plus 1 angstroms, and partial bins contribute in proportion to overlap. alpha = 1.21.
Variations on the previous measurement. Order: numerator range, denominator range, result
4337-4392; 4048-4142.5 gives 1.21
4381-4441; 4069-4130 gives 1.24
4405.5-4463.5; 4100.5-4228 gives 1.18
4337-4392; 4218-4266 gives 1.10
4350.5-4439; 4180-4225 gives 1.16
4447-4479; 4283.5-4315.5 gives 1.37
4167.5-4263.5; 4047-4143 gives 1.10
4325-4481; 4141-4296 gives 1.15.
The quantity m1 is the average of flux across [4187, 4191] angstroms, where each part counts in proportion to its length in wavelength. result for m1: 1.72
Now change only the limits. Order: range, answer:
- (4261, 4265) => 2.13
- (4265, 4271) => 2.02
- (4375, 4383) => 2.69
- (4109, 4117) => 1.84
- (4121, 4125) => 1.82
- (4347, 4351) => 2.08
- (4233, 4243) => 1.86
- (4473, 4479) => 2.48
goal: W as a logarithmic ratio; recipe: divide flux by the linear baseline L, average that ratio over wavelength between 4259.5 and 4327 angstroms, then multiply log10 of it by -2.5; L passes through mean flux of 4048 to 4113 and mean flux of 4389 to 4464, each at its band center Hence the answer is 0.101 mag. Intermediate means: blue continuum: 1.72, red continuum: 2.27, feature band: 1.87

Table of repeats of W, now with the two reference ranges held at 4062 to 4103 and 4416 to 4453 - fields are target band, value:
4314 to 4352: 0.08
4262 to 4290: 0.03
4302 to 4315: 0.36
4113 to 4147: -0.07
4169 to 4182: -0.10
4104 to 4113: 0.04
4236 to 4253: 0.01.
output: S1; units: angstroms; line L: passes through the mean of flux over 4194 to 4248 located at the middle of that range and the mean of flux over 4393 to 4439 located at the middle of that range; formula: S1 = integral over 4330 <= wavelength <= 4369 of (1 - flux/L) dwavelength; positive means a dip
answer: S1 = 1.3 angstroms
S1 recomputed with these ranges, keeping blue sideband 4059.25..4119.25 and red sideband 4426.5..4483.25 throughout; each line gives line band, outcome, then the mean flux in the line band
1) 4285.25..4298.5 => 1.50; 1.85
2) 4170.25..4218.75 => -1.35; 1.98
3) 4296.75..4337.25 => 5.39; 1.84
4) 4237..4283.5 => 0.20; 2.03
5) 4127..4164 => -0.31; 1.87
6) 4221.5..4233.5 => 0.53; 1.89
